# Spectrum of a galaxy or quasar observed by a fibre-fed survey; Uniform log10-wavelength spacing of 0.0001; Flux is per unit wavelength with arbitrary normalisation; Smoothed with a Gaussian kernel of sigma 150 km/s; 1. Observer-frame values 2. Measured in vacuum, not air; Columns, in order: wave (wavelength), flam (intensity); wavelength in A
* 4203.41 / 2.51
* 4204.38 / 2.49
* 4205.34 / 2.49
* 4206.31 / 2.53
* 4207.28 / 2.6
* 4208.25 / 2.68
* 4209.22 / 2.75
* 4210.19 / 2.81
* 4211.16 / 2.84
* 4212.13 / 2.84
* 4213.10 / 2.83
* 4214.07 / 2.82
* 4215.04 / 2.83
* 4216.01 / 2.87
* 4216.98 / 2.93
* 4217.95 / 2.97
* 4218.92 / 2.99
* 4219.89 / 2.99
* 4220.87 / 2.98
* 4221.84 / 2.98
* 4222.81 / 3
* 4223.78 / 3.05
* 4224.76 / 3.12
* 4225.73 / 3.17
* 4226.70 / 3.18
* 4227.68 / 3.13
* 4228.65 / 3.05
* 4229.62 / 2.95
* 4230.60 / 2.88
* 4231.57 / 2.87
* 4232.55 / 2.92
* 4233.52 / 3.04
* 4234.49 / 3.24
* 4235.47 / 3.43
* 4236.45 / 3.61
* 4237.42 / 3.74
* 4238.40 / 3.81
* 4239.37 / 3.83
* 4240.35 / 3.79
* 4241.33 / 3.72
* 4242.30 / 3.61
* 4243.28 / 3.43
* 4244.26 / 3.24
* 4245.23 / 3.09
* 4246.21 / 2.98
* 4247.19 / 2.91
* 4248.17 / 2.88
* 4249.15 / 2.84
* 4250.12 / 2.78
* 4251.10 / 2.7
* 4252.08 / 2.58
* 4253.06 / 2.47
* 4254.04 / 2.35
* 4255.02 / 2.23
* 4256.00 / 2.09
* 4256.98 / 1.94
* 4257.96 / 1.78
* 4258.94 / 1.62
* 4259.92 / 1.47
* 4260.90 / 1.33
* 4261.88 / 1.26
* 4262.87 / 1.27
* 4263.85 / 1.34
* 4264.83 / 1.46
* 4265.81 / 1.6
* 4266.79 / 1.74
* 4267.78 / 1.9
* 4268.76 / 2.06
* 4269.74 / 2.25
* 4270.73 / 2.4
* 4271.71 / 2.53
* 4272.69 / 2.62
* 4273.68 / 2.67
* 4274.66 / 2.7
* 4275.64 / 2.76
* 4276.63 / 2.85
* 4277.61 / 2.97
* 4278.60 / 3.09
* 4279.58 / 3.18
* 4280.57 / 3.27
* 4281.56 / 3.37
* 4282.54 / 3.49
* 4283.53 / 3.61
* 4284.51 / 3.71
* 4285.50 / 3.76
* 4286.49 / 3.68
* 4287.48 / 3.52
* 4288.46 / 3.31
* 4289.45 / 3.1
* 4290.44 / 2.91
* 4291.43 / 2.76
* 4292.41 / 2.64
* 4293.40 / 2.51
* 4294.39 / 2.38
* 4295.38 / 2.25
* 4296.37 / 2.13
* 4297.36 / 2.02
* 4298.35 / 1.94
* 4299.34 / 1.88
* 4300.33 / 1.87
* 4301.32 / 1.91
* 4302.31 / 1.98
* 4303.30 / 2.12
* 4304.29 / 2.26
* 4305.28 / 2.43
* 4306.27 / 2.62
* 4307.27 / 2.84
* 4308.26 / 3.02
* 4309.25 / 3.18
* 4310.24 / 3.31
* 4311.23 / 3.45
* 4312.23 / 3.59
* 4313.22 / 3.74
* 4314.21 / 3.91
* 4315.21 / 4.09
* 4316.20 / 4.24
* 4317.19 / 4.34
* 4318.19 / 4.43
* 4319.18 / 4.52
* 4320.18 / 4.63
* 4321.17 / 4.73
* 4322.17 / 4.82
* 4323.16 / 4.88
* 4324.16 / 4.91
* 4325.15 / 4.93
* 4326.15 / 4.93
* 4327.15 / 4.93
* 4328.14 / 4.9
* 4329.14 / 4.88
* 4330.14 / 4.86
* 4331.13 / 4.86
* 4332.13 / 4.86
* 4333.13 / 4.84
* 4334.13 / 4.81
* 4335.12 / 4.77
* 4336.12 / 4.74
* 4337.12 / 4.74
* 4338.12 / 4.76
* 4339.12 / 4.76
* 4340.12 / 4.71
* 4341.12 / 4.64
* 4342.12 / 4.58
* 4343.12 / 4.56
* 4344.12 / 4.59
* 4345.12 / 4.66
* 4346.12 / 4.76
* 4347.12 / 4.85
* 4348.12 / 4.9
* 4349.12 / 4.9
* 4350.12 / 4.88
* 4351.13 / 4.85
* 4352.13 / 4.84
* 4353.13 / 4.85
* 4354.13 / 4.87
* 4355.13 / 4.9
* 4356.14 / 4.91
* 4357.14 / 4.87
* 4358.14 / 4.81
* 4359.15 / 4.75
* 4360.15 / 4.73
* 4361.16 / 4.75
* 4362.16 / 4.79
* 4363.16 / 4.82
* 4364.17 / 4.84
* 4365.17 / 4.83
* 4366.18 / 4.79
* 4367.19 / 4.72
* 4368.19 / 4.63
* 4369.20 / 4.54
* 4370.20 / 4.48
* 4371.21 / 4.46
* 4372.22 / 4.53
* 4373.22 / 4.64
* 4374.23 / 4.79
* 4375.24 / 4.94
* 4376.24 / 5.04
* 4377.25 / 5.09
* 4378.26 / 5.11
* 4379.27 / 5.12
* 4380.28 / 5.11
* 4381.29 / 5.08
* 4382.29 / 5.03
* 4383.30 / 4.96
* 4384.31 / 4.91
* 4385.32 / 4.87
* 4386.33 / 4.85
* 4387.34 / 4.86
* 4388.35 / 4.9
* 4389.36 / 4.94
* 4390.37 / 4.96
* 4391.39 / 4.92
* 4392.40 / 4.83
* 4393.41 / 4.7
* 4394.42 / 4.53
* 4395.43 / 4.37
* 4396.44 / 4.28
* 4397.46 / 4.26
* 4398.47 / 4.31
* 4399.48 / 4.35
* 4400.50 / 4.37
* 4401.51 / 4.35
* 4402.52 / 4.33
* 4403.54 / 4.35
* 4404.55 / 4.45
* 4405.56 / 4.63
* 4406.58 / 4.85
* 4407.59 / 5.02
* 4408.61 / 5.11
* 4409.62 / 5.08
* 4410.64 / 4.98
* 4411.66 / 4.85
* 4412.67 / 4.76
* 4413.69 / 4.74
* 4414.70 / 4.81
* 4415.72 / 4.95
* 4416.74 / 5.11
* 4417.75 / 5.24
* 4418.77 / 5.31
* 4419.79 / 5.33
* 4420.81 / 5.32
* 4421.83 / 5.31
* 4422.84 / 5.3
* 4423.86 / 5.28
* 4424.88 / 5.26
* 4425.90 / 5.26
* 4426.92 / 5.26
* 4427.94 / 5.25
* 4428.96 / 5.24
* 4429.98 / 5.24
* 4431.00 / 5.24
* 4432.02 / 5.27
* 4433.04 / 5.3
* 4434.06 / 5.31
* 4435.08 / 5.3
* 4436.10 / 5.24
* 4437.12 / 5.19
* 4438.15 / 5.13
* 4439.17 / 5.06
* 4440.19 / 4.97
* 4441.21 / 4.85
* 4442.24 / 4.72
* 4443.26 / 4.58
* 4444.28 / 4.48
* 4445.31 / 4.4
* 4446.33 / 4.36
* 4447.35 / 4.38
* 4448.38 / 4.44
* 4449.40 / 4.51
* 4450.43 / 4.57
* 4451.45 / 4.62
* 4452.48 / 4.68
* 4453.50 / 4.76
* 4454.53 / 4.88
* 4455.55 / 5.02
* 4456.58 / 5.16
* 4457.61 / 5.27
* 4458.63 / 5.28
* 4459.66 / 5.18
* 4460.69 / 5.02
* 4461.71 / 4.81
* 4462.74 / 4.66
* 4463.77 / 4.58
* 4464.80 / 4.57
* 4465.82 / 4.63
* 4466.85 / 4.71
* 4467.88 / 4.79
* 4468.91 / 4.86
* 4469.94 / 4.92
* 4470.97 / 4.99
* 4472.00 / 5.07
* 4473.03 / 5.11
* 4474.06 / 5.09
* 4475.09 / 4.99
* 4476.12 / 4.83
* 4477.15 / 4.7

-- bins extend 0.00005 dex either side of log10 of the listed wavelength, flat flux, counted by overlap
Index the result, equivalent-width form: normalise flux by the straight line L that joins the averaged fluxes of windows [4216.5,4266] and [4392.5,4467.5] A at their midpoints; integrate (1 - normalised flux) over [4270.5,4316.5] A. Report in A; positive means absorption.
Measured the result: 6.0 A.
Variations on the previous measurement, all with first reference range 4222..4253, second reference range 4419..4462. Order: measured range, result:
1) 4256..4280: 9.3 A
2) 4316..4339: -4.5 A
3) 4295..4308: 5.4 A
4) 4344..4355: -1.7 A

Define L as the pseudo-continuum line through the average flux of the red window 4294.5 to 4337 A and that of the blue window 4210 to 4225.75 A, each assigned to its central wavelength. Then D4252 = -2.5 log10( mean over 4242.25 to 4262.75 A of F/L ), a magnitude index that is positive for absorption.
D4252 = 0.31 mag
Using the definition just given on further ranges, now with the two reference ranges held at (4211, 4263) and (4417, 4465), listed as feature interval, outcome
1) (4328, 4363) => -0.20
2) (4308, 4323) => -0.10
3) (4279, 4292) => 0.00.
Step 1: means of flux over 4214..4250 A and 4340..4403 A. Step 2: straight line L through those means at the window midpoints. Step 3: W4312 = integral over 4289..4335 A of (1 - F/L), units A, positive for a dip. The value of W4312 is 6.2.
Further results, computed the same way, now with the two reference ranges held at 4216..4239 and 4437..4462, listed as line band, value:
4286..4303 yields 5.23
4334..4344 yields -1.83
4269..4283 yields 2.59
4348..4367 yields -3.33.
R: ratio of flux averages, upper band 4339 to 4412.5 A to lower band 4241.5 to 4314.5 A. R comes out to 1.8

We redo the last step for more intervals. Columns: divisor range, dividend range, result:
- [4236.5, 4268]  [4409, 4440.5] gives 2.05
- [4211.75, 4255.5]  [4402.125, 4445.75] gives 1.64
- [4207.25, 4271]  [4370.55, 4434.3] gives 1.81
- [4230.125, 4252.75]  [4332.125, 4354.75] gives 1.49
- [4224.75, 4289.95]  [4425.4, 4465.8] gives 1.76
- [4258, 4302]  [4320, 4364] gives 1.94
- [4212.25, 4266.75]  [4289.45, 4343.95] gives 1.36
